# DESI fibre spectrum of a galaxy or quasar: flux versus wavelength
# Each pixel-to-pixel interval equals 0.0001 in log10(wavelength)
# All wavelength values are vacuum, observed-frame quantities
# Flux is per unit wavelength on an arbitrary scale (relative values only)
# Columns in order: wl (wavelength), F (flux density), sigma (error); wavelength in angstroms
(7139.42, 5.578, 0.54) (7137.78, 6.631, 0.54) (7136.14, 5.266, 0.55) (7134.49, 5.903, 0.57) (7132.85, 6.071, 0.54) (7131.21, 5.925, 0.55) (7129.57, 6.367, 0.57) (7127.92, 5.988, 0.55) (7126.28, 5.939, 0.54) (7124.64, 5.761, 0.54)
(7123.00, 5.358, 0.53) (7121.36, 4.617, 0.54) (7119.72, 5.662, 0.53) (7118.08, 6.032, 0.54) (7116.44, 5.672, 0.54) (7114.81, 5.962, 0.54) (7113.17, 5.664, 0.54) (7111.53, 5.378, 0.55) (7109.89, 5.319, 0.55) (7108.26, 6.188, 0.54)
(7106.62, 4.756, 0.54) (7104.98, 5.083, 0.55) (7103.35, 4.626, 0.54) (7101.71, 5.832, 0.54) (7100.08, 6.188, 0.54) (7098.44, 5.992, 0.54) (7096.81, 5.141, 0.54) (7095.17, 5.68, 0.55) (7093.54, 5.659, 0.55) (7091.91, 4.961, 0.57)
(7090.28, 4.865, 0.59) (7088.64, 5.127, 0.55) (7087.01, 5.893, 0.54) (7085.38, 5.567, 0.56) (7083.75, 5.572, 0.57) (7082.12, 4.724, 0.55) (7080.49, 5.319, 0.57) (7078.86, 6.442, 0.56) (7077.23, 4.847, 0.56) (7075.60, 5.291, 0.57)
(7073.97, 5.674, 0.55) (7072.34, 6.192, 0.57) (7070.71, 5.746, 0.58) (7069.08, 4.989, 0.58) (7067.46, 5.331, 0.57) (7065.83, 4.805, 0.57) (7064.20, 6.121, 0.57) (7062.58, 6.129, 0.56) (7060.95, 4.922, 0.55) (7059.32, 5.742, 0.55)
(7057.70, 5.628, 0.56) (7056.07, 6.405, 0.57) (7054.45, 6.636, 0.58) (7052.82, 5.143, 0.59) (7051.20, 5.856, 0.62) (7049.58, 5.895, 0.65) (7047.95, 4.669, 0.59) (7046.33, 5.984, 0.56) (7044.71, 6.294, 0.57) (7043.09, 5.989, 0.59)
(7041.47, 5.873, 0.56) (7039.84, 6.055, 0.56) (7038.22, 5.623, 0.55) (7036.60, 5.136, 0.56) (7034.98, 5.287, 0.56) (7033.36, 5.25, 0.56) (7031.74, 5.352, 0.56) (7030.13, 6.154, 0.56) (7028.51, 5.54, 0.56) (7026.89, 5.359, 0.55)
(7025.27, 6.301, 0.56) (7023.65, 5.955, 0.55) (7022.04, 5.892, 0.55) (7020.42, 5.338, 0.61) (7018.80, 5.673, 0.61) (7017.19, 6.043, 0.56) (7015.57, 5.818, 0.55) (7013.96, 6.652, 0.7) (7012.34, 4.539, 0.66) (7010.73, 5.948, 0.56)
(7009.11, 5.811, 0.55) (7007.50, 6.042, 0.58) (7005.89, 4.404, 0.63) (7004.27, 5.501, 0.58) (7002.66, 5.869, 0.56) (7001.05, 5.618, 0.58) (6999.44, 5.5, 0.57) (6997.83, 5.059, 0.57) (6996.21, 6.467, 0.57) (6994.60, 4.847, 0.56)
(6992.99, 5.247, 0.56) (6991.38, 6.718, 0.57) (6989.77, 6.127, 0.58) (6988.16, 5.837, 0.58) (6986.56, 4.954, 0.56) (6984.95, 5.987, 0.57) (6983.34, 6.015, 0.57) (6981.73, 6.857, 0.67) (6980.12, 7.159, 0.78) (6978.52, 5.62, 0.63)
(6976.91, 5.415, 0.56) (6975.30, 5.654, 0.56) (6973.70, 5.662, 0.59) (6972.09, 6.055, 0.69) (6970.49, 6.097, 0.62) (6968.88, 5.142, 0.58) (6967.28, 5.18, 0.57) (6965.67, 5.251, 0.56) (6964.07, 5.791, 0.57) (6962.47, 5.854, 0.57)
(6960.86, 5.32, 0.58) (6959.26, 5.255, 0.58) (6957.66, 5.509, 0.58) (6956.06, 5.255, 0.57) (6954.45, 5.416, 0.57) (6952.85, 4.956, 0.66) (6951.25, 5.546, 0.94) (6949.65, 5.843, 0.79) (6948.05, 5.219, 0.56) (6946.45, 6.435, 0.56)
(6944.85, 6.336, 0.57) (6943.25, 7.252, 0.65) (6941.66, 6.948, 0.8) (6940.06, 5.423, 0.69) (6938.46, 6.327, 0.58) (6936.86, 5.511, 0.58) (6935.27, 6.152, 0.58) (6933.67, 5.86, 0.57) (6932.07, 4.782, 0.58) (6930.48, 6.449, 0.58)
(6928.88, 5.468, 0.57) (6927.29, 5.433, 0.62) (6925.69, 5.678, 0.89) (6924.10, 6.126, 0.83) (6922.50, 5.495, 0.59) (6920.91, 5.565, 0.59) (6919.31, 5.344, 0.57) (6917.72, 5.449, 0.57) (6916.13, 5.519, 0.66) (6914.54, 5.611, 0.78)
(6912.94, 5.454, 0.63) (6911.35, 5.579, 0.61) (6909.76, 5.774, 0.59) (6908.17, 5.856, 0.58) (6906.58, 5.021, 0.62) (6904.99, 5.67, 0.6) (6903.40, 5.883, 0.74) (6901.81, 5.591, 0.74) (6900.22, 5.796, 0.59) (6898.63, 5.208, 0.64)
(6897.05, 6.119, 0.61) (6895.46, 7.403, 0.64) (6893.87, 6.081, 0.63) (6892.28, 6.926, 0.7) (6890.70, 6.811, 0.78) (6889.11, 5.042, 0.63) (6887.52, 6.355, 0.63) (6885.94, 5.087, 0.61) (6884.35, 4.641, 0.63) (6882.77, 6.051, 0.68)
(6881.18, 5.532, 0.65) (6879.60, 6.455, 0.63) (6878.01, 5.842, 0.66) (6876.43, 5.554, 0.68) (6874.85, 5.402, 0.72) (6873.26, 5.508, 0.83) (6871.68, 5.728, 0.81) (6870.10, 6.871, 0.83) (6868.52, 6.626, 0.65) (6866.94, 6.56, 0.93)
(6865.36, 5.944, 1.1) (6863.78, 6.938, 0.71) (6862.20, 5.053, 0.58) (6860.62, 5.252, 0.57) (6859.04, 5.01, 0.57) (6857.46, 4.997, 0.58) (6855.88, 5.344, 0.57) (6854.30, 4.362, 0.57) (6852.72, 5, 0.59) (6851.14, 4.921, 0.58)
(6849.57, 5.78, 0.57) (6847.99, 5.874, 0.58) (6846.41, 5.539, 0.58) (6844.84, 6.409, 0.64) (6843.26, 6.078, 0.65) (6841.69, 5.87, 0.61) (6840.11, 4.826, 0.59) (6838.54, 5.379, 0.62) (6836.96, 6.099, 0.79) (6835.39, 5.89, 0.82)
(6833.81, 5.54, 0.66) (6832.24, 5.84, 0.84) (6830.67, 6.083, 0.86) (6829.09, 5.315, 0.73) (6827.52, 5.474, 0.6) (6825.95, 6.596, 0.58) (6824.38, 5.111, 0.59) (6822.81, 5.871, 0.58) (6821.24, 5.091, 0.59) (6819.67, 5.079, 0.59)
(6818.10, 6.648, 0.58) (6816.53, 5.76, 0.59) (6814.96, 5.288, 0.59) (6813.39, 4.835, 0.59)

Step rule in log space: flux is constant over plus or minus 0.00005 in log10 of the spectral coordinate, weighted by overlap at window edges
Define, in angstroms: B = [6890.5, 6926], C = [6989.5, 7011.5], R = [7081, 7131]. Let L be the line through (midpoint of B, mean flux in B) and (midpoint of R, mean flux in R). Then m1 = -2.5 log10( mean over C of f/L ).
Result 0.01 mag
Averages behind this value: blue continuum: 5.81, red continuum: 5.52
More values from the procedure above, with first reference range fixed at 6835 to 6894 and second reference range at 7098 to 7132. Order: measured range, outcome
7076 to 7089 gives 0.038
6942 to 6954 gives -0.052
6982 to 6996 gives -0.022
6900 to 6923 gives 0.026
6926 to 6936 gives 0.003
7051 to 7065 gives -0.036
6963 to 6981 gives -0.011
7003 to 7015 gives 0.018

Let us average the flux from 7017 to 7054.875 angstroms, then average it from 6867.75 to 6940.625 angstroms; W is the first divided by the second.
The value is 0.99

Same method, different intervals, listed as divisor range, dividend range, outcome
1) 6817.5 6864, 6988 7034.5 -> 1.02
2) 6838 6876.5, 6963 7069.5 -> 1.01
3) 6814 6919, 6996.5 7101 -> 0.98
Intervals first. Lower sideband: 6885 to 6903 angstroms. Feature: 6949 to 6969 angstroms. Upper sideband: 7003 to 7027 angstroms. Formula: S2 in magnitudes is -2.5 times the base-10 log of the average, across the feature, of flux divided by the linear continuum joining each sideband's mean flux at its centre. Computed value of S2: 0.08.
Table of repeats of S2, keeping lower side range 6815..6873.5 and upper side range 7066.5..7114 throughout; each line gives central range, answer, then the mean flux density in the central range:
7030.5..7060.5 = -0.04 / 5.71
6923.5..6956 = -0.05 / 5.84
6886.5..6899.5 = -0.11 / 6.22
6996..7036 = -0.02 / 5.64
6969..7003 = -0.05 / 5.83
